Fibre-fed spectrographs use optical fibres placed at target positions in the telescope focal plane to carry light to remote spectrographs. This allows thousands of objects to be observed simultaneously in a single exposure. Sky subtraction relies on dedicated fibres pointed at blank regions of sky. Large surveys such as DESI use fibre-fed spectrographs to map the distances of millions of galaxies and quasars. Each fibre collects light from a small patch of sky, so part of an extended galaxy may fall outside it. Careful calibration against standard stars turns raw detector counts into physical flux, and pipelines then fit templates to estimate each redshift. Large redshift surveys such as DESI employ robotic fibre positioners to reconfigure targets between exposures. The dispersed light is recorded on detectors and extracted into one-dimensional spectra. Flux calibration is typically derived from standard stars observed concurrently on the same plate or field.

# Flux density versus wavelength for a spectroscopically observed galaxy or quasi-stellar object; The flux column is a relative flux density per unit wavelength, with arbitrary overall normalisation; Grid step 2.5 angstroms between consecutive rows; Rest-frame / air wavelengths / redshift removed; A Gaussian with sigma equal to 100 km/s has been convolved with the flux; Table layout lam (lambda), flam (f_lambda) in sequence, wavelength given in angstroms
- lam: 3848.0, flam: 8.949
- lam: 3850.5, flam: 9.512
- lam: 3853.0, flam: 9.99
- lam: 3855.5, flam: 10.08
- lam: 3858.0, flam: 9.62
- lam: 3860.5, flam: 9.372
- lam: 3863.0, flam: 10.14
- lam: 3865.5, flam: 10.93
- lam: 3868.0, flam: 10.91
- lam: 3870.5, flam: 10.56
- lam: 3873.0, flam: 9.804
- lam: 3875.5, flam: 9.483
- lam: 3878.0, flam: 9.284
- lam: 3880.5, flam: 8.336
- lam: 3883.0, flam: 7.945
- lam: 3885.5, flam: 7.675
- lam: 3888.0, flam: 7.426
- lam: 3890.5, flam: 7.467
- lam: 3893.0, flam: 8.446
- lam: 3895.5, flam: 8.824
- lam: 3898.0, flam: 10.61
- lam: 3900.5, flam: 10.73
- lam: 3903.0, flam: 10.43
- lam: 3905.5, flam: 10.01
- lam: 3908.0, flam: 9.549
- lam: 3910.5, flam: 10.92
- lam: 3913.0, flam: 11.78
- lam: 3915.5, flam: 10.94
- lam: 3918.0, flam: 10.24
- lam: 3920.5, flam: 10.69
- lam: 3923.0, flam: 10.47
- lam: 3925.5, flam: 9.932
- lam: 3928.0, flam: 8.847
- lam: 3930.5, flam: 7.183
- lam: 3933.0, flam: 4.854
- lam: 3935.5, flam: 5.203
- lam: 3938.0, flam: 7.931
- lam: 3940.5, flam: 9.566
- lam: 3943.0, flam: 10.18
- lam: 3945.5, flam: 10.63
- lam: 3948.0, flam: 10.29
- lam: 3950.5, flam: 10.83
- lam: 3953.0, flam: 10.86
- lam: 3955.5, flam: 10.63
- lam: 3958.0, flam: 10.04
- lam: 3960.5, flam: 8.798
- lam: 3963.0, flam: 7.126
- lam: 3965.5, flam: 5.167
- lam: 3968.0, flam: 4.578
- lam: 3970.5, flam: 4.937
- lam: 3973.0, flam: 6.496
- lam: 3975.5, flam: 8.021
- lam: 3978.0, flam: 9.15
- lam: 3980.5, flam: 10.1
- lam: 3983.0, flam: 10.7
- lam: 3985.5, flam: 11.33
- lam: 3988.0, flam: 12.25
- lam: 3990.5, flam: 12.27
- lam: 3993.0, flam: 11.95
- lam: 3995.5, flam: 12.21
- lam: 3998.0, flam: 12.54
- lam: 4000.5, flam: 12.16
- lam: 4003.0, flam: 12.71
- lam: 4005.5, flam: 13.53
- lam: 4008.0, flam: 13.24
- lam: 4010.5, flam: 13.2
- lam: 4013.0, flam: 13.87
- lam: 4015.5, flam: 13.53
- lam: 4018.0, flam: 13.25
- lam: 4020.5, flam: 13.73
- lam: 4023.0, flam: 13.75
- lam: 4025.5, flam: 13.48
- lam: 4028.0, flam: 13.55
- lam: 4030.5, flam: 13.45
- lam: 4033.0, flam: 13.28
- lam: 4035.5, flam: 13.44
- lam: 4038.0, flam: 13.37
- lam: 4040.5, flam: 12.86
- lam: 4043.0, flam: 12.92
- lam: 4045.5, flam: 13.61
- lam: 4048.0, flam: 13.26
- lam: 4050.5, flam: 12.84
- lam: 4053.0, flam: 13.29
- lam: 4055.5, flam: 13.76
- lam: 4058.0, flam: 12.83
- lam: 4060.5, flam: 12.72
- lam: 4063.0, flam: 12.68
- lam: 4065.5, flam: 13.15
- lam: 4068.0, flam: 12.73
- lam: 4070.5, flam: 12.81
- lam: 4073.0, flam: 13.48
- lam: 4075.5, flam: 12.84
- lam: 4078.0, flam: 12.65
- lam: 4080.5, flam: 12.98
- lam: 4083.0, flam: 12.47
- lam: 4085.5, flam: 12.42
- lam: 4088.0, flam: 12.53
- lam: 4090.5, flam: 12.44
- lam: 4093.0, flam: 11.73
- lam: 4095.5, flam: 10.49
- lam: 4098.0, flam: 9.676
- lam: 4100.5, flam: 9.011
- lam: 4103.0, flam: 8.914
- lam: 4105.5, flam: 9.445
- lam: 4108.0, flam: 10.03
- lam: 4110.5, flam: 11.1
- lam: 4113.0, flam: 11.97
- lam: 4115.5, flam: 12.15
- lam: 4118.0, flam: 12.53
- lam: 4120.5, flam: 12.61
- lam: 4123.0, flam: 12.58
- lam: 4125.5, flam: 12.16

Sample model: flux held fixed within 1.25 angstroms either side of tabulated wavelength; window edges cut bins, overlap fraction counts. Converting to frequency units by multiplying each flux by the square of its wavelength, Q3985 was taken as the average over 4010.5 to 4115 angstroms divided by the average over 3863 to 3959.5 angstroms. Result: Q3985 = 1.42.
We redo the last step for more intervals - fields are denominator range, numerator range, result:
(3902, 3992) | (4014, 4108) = 1.43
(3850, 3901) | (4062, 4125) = 1.41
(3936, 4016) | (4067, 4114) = 1.19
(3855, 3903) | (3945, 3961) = 1.15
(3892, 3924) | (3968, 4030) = 1.18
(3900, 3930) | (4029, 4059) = 1.37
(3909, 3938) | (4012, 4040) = 1.56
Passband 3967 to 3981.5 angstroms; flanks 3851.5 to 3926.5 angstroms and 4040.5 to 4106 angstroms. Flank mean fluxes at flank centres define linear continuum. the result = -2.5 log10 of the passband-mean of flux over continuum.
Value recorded 0.45 mag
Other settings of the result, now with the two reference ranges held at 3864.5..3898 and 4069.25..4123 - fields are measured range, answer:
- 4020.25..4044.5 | -0.22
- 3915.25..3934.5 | 0.07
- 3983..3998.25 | -0.15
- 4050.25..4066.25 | -0.17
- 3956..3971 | 0.38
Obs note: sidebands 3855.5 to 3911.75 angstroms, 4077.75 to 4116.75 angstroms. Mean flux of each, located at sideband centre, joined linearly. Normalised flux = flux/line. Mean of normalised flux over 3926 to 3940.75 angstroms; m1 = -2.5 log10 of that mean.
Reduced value 0.34 mag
